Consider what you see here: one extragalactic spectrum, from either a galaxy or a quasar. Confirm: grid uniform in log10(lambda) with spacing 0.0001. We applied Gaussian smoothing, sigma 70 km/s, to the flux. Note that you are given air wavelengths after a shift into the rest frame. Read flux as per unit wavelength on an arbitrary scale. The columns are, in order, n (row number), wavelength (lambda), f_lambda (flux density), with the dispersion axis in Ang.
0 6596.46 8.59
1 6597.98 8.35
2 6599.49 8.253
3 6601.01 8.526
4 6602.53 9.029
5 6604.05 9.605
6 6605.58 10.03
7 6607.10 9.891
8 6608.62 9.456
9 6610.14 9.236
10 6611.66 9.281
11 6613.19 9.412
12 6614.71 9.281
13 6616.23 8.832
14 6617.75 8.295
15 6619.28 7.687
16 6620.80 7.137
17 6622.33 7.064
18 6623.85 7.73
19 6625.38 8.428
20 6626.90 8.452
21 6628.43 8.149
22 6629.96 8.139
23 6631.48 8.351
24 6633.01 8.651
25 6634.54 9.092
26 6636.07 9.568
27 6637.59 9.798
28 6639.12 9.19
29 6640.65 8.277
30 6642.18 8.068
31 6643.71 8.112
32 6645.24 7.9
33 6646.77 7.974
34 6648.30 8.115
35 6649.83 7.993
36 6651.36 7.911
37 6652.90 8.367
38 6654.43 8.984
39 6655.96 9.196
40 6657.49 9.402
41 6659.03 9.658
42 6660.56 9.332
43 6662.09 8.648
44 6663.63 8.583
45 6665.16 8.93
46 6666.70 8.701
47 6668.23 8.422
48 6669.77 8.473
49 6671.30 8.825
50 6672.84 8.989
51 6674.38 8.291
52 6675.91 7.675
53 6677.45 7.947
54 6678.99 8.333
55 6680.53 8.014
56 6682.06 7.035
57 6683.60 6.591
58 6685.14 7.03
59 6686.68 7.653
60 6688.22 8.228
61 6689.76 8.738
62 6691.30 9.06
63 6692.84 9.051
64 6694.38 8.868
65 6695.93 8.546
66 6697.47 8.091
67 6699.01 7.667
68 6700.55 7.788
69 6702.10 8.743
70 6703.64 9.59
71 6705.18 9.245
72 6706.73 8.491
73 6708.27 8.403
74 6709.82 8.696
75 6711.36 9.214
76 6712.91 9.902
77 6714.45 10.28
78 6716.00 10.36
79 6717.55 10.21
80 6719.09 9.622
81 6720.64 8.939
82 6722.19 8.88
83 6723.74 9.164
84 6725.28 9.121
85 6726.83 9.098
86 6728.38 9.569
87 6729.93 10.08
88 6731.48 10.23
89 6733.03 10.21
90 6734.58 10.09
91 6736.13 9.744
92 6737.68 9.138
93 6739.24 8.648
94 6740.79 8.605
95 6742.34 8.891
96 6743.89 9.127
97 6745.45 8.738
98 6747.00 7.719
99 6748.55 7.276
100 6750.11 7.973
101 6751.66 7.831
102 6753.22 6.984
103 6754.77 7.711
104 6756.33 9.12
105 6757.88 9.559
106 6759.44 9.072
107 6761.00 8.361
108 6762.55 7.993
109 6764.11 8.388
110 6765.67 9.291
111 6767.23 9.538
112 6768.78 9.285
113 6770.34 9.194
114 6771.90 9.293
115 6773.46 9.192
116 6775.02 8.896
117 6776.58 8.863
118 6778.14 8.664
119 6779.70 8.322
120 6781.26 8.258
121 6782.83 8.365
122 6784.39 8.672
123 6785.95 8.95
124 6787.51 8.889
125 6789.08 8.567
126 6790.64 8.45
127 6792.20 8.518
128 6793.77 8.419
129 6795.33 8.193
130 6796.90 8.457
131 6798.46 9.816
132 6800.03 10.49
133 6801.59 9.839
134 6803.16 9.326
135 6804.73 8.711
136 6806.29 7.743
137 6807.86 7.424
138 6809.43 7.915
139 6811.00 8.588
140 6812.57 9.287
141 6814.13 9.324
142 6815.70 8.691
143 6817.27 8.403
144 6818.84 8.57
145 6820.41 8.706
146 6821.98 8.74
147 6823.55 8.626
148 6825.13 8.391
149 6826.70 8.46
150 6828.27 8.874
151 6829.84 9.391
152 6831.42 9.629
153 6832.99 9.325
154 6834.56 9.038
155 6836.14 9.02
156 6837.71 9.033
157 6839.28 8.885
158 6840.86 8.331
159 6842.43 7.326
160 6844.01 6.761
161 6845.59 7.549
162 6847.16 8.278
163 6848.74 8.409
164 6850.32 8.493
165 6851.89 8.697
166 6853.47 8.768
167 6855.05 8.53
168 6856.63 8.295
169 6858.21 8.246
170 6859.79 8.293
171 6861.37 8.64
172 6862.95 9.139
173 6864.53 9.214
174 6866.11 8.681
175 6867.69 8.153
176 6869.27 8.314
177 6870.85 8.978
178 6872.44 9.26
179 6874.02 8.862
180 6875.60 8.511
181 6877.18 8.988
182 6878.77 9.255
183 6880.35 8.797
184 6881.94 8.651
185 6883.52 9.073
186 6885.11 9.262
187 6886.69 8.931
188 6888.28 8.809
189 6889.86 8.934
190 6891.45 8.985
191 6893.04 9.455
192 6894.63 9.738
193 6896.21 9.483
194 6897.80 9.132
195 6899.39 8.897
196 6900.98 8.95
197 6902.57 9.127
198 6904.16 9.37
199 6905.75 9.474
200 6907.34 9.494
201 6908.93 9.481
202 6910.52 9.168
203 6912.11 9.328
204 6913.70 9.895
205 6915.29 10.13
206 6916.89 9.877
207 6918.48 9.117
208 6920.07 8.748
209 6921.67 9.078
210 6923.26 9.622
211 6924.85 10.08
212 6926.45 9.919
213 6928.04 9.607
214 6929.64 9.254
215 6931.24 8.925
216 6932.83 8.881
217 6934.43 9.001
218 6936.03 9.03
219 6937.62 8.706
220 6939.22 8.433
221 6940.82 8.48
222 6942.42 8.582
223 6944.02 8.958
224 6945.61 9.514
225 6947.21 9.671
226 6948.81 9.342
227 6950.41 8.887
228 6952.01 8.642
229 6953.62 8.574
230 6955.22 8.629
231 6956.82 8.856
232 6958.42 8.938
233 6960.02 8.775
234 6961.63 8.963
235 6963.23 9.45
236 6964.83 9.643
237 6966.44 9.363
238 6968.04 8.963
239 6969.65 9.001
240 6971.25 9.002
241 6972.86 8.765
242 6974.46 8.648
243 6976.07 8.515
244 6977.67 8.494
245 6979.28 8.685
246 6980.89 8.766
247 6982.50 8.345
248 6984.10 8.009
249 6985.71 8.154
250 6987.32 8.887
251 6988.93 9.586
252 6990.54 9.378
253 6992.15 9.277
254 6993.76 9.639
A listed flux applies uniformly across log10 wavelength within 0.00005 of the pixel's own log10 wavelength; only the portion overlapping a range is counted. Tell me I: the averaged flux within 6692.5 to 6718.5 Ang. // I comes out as 9.01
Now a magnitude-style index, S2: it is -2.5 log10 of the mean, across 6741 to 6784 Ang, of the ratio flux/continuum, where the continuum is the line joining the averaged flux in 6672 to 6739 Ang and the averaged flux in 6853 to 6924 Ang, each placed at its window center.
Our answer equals 0.04 mag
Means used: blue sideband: 8.85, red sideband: 9.05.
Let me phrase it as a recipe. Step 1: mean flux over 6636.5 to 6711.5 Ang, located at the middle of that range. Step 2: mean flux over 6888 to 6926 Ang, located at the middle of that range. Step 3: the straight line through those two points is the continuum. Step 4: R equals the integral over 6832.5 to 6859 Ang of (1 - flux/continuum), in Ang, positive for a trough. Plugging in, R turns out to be 2.11 Ang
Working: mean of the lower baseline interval 8.47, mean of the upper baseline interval 9.36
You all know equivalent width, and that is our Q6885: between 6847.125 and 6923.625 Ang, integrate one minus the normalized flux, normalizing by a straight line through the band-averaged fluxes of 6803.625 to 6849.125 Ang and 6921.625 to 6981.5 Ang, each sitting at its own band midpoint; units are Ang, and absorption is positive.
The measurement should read -2.1 Ang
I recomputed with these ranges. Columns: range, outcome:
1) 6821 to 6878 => 8.61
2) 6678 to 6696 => 8.07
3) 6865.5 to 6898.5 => 8.97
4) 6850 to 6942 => 9.05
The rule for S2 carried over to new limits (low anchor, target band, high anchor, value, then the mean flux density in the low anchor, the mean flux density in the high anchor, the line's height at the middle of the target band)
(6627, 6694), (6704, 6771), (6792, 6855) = -0.06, 8.45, 8.66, 8.55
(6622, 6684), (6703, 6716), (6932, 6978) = -0.09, 8.44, 8.93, 8.53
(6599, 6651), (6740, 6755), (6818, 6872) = 0.06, 8.61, 8.58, 8.6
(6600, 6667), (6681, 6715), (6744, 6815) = 0.02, 8.69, 8.66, 8.68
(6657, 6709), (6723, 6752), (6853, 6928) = -0.05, 8.44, 9.1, 8.61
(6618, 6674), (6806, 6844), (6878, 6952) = 0.04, 8.5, 9.2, 8.97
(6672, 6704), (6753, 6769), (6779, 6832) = -0.02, 8.17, 8.73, 8.52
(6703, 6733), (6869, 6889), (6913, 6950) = 0.05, 9.45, 9.25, 9.3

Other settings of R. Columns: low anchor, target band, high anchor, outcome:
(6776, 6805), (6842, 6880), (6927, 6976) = 1.69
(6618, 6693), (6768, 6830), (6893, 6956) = 0.36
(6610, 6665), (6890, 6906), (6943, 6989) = -0.77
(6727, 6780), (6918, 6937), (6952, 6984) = -0.91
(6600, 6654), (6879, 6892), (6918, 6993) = -0.06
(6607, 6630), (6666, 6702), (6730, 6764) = 1.82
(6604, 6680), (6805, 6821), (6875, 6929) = 1.03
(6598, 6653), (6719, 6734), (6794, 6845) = -1.45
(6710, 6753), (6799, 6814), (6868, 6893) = 0.31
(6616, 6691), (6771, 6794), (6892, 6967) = 0.13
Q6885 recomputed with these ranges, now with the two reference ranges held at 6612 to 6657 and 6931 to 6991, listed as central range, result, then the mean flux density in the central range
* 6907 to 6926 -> -1.5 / 9.51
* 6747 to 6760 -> 0.7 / 8.15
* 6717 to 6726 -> -0.8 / 9.31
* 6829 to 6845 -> 0.1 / 8.66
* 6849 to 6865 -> 0.2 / 8.61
